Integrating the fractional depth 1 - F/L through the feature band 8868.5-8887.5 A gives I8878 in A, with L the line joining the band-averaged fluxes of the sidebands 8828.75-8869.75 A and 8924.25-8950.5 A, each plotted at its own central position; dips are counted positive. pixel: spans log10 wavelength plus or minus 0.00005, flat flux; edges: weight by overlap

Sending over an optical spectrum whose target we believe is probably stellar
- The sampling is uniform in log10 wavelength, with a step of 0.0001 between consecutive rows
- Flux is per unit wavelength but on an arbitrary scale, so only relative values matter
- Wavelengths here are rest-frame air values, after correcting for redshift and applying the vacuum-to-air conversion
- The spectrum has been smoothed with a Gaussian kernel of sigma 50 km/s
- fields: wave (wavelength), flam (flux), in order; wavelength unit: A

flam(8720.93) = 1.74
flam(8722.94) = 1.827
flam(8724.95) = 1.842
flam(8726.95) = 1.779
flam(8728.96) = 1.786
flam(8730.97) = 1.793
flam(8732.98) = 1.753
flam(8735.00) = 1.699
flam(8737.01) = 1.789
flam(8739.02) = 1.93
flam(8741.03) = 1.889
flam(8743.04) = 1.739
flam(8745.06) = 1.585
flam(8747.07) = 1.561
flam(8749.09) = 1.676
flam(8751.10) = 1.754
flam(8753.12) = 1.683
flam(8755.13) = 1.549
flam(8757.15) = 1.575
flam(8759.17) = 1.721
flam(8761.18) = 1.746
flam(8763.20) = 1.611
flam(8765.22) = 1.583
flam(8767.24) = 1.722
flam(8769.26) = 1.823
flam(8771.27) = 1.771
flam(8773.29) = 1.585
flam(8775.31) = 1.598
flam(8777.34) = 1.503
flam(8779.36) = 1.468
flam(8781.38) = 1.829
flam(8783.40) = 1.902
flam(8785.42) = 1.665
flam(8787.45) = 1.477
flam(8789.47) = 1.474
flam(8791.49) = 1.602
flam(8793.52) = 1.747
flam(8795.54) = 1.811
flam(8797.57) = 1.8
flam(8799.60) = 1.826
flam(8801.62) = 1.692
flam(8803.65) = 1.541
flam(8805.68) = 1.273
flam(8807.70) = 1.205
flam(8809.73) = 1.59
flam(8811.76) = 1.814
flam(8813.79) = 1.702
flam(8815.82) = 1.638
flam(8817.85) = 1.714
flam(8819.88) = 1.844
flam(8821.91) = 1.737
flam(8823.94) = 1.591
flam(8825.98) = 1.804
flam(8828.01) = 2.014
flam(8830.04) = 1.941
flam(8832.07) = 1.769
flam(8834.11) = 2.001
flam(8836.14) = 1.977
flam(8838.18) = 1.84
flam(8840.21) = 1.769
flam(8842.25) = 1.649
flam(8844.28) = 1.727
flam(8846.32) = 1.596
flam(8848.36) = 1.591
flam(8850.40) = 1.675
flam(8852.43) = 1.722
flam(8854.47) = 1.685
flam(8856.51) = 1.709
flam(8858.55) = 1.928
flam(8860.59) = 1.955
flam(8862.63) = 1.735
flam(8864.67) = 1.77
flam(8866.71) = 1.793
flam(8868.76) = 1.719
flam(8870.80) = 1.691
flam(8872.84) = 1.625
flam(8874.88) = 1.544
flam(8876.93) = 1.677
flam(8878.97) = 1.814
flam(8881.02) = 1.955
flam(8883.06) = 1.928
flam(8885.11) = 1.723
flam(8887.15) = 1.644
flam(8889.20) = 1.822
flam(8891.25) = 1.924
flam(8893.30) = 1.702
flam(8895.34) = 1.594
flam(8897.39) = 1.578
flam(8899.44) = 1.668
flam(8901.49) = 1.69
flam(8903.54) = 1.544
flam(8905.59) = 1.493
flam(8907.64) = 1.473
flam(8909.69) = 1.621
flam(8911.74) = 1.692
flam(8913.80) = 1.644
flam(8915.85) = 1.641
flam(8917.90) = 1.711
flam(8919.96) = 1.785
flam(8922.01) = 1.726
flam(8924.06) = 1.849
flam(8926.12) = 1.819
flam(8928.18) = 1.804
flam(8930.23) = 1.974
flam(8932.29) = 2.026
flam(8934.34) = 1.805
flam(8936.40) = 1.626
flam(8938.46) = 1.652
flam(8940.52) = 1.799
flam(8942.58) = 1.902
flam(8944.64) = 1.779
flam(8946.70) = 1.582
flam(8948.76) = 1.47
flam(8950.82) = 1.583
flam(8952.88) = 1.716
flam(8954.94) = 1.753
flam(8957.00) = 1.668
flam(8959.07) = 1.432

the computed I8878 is 0.42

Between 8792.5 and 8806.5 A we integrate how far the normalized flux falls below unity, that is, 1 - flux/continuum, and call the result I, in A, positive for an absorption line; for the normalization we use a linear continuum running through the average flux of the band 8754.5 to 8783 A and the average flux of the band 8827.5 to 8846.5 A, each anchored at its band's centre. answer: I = 0.48 A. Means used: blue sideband 1.66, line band 1.67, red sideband 1.83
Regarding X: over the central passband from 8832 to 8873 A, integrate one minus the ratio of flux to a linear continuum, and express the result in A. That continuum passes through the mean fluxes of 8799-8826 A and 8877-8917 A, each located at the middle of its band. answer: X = -2.5 A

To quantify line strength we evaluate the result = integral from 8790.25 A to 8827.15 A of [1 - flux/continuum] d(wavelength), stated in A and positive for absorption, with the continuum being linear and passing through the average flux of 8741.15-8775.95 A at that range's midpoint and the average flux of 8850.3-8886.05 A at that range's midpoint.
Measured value 1.04 A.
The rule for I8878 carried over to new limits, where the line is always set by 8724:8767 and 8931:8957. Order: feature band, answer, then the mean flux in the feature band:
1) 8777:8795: 0.83 A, 1.64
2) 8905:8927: 0.55 A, 1.68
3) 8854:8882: -0.60 A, 1.76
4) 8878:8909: 0.36 A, 1.7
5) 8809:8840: -1.44 A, 1.8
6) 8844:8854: 0.36 A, 1.66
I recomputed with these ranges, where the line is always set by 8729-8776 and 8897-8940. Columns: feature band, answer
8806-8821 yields 0.7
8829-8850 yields -0.9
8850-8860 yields -0.3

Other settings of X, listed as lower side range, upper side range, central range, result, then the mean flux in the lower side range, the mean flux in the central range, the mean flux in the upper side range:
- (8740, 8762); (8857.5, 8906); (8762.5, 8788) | 0.4 A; 1.68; 1.66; 1.73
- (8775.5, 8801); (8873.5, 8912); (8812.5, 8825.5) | -0.3 A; 1.67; 1.71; 1.69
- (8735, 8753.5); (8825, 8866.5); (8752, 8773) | 0.8 A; 1.73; 1.68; 1.79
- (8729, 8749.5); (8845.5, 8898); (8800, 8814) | 1.5 A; 1.74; 1.55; 1.74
